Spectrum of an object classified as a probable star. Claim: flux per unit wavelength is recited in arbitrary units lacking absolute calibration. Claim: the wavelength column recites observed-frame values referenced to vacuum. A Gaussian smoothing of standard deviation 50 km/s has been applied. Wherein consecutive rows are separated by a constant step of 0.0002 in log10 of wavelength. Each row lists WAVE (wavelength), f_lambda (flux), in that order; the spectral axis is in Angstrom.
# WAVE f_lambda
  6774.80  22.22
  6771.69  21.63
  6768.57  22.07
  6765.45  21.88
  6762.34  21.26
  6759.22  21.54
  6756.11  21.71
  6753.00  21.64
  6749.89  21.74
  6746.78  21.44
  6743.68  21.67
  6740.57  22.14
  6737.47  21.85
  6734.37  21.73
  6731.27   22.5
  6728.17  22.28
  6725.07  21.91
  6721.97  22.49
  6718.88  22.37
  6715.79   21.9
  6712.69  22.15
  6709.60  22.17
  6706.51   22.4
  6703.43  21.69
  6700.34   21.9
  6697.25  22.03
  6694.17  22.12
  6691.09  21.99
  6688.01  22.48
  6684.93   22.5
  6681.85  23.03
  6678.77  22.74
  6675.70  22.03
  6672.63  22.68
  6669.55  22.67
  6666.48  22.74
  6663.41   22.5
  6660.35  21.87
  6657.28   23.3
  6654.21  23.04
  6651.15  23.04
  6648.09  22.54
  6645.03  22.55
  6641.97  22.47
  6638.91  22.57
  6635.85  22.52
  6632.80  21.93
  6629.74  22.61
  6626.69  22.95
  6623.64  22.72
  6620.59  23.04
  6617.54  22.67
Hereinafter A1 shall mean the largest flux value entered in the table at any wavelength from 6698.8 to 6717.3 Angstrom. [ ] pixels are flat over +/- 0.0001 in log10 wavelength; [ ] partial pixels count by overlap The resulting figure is 22.4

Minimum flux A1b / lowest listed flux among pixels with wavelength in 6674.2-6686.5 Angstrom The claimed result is 22.03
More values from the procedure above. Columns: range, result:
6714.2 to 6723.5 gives 21.9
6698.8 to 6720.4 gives 21.69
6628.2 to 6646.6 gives 21.93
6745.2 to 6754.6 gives 21.44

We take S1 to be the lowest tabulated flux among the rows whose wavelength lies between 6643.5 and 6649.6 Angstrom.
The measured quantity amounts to 22.54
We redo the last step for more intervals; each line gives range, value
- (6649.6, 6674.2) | 21.87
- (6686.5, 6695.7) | 21.99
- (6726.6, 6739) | 21.73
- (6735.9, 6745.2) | 21.67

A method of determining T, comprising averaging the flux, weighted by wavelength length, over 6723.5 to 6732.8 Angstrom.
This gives 22.2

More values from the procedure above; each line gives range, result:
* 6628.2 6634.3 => 22.3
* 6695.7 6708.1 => 22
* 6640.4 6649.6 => 22.5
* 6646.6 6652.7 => 22.8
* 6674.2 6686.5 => 22.6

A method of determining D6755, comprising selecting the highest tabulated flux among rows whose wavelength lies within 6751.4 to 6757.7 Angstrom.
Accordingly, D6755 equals 21.71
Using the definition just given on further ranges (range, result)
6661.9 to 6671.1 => 22.74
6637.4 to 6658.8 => 23.3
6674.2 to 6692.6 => 23.03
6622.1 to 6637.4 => 22.95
